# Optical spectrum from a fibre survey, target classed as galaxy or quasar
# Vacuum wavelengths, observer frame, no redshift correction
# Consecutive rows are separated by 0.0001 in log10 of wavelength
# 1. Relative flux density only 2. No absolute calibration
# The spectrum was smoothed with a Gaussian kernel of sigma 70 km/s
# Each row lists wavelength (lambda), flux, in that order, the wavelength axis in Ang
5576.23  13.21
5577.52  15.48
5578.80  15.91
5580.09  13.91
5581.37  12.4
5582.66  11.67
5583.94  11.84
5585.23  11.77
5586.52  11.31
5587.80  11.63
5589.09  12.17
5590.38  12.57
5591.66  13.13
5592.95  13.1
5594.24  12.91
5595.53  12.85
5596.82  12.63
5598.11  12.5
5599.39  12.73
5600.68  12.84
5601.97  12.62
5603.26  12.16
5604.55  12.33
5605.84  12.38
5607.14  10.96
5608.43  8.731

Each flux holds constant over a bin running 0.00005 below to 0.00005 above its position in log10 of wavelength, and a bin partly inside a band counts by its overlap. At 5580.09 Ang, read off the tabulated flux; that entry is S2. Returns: 13.91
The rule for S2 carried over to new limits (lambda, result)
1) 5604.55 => 12.33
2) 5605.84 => 12.38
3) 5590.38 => 12.57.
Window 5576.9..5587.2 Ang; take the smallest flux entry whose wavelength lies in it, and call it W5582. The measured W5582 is 11.31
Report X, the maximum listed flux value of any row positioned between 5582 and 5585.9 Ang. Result 11.84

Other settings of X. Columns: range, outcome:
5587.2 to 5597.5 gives 13.13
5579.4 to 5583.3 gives 13.91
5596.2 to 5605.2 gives 12.84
